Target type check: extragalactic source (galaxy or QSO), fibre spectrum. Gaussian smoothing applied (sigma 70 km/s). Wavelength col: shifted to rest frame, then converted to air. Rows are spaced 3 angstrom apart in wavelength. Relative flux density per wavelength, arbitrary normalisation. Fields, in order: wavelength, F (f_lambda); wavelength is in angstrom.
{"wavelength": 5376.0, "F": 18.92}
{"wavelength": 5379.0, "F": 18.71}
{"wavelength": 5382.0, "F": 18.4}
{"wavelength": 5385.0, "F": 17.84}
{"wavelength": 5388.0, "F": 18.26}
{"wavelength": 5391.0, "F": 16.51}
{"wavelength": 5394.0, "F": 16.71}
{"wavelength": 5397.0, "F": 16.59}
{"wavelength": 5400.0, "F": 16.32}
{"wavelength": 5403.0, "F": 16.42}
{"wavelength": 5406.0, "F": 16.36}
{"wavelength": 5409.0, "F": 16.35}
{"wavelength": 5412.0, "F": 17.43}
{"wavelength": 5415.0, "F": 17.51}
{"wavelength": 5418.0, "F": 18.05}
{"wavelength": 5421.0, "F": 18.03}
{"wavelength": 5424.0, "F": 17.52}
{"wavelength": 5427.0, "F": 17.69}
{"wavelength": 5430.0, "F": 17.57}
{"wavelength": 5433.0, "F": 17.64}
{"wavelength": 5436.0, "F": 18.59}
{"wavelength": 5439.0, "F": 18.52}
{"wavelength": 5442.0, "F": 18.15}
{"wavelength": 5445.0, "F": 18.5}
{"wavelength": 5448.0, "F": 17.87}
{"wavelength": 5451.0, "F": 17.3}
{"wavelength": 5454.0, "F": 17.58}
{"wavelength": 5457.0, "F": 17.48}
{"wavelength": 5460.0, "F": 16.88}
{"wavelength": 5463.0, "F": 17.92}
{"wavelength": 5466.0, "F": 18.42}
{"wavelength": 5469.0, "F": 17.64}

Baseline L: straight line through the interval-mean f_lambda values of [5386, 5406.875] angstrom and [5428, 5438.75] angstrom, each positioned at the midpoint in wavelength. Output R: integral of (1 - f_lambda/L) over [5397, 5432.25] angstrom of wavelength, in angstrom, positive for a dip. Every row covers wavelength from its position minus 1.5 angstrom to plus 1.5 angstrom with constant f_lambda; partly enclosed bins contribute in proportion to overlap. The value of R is 0.4 angstrom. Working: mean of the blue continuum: 16.8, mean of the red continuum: 18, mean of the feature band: 17.2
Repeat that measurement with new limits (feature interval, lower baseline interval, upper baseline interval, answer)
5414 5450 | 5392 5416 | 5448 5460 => -1.8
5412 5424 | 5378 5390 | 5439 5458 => 0.2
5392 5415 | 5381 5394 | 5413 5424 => 1.4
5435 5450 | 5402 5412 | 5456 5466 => -0.9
